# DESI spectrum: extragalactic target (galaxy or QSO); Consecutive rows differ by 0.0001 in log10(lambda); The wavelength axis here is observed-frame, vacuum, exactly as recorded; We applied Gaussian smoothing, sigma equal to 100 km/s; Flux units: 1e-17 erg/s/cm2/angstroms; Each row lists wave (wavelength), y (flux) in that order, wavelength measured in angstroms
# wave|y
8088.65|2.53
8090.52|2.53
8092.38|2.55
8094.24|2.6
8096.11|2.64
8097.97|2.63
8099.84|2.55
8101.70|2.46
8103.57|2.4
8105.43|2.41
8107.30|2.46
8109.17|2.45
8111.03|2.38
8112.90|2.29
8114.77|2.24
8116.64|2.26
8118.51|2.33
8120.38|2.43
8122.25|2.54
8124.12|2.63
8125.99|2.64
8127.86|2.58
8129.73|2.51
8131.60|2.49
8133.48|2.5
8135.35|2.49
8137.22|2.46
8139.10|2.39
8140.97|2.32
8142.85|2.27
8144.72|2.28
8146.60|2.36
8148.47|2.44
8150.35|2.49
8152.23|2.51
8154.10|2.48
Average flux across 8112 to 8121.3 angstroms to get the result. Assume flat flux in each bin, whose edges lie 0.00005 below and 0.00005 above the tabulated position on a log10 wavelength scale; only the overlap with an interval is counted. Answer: 2.31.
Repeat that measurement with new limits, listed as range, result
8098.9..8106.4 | 2.45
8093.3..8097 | 2.62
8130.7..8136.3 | 2.49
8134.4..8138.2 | 2.47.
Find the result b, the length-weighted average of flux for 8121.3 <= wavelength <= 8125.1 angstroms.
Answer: 2.59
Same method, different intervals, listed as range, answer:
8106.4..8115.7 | 2.36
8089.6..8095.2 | 2.56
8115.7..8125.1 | 2.44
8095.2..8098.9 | 2.64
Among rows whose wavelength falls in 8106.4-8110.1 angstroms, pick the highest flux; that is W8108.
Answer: 2.46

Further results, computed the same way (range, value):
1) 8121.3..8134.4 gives 2.64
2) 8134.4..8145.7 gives 2.49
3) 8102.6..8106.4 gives 2.41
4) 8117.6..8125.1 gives 2.63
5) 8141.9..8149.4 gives 2.44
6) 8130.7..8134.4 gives 2.5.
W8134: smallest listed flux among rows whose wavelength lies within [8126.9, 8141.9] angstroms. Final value 2.32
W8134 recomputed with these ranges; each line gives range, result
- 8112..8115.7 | 2.24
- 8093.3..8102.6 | 2.46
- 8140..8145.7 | 2.27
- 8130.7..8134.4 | 2.49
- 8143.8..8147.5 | 2.28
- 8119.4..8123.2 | 2.43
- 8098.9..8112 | 2.38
